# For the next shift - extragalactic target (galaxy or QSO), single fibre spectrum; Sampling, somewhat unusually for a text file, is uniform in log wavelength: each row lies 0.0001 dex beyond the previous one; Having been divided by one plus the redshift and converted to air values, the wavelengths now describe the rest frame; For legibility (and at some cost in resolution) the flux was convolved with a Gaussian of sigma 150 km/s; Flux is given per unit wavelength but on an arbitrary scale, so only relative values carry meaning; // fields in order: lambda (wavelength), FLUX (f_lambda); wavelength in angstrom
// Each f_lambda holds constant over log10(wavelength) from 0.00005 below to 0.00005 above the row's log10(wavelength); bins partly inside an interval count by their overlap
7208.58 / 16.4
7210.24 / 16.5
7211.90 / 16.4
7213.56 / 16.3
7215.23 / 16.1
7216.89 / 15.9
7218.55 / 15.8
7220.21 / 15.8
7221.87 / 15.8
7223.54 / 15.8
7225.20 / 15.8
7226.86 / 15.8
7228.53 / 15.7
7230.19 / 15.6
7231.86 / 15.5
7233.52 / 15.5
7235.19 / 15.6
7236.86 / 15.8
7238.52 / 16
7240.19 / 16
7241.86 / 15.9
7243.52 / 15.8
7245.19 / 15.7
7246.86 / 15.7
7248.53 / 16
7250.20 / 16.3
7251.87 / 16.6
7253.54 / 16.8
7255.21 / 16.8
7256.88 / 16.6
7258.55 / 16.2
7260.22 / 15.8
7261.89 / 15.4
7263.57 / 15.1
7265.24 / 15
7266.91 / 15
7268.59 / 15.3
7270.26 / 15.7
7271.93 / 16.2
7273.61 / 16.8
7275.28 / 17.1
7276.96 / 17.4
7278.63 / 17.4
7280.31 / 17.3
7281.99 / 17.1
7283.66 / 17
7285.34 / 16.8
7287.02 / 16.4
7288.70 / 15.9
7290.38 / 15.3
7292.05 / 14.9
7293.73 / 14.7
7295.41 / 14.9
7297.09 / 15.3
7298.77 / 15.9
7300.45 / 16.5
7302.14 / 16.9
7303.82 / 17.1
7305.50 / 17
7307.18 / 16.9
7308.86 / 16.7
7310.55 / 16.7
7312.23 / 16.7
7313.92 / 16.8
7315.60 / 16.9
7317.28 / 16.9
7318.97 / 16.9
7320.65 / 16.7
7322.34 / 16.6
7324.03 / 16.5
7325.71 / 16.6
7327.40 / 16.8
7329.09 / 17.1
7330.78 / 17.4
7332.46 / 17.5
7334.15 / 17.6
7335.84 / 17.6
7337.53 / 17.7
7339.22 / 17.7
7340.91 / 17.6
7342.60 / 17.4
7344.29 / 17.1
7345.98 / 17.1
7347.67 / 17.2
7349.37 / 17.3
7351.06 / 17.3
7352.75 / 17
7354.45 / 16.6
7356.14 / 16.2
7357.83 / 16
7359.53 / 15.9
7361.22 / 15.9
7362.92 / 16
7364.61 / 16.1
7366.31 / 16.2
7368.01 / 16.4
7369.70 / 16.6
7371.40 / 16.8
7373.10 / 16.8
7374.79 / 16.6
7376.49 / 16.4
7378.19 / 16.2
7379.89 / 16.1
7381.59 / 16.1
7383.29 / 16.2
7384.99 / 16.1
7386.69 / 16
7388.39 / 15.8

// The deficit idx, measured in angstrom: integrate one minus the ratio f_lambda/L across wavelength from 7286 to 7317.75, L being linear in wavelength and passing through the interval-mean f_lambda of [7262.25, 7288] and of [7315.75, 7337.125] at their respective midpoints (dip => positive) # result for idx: 0.9 angstrom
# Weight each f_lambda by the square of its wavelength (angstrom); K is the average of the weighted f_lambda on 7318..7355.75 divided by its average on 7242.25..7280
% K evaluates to 1.08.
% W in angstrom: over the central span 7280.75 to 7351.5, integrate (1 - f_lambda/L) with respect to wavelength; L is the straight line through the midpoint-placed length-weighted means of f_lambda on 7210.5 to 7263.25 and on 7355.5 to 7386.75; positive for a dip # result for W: -2.7 angstrom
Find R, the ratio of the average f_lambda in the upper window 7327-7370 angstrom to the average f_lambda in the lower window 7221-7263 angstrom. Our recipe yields 1.06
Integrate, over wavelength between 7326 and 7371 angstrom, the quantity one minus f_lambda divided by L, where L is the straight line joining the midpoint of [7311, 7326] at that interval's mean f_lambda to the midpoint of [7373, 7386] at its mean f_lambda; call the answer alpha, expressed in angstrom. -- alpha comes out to -1.0 angstrom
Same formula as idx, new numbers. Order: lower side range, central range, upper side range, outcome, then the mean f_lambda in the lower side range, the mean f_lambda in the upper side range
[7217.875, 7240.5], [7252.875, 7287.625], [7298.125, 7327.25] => -0.2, 15.7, 16.7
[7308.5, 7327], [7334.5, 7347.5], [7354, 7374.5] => -0.7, 16.7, 16.3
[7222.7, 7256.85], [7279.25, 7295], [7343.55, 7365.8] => 0.1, 15.9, 16.6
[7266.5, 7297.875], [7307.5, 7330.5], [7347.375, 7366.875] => -0.7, 16.1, 16.5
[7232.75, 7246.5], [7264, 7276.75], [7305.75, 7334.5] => 0.2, 15.8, 16.9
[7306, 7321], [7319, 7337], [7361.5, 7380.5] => -0.4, 16.8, 16.4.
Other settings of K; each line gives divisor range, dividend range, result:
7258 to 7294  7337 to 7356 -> 1.09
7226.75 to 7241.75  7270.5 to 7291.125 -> 1.08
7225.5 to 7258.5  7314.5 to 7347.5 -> 1.10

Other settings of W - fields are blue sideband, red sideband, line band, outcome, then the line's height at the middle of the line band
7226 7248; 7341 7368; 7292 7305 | 0.28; 16.2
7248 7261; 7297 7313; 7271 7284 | -0.41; 16.5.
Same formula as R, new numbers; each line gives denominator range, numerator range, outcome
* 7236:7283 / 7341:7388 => 1.02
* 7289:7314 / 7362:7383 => 1.01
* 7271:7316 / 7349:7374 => 1.00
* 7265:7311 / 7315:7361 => 1.04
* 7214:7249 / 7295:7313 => 1.04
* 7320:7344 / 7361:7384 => 0.95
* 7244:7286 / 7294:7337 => 1.03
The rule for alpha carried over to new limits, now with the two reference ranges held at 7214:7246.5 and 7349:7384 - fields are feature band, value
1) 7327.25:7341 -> -1.02 angstrom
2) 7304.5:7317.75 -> -0.55 angstrom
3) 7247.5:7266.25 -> -0.16 angstrom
